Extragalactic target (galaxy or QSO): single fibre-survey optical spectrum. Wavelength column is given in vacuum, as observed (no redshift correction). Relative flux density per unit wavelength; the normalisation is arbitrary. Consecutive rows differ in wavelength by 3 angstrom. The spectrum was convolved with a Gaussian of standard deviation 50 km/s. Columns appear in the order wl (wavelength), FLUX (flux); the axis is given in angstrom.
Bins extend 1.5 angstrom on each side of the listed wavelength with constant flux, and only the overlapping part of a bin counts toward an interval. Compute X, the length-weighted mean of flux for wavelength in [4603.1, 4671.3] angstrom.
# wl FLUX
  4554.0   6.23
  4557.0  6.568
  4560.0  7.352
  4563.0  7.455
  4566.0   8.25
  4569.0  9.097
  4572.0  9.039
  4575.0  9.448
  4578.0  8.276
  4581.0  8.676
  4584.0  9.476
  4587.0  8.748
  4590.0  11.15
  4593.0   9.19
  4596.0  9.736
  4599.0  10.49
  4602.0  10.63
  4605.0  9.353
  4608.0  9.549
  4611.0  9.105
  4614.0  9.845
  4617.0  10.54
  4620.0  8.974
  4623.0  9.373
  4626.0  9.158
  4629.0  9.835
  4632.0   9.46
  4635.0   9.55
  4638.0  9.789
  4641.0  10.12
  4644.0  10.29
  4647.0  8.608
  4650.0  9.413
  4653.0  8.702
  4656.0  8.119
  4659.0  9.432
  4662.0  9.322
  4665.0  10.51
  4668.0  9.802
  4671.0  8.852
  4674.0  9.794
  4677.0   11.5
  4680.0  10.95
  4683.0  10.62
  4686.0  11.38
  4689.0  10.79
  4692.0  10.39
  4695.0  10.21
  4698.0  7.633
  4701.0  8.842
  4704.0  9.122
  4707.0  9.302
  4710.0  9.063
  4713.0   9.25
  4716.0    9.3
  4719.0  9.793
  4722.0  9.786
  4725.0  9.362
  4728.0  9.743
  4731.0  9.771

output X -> 9.48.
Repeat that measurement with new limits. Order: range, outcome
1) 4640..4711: 9.7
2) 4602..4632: 9.58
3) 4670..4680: 10.2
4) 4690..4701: 9.4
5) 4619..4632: 9.36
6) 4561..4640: 9.38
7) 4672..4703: 10.2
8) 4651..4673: 9.26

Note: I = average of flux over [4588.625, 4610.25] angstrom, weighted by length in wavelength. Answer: 9.98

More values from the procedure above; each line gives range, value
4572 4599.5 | 9.41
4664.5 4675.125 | 9.67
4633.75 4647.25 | 9.77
